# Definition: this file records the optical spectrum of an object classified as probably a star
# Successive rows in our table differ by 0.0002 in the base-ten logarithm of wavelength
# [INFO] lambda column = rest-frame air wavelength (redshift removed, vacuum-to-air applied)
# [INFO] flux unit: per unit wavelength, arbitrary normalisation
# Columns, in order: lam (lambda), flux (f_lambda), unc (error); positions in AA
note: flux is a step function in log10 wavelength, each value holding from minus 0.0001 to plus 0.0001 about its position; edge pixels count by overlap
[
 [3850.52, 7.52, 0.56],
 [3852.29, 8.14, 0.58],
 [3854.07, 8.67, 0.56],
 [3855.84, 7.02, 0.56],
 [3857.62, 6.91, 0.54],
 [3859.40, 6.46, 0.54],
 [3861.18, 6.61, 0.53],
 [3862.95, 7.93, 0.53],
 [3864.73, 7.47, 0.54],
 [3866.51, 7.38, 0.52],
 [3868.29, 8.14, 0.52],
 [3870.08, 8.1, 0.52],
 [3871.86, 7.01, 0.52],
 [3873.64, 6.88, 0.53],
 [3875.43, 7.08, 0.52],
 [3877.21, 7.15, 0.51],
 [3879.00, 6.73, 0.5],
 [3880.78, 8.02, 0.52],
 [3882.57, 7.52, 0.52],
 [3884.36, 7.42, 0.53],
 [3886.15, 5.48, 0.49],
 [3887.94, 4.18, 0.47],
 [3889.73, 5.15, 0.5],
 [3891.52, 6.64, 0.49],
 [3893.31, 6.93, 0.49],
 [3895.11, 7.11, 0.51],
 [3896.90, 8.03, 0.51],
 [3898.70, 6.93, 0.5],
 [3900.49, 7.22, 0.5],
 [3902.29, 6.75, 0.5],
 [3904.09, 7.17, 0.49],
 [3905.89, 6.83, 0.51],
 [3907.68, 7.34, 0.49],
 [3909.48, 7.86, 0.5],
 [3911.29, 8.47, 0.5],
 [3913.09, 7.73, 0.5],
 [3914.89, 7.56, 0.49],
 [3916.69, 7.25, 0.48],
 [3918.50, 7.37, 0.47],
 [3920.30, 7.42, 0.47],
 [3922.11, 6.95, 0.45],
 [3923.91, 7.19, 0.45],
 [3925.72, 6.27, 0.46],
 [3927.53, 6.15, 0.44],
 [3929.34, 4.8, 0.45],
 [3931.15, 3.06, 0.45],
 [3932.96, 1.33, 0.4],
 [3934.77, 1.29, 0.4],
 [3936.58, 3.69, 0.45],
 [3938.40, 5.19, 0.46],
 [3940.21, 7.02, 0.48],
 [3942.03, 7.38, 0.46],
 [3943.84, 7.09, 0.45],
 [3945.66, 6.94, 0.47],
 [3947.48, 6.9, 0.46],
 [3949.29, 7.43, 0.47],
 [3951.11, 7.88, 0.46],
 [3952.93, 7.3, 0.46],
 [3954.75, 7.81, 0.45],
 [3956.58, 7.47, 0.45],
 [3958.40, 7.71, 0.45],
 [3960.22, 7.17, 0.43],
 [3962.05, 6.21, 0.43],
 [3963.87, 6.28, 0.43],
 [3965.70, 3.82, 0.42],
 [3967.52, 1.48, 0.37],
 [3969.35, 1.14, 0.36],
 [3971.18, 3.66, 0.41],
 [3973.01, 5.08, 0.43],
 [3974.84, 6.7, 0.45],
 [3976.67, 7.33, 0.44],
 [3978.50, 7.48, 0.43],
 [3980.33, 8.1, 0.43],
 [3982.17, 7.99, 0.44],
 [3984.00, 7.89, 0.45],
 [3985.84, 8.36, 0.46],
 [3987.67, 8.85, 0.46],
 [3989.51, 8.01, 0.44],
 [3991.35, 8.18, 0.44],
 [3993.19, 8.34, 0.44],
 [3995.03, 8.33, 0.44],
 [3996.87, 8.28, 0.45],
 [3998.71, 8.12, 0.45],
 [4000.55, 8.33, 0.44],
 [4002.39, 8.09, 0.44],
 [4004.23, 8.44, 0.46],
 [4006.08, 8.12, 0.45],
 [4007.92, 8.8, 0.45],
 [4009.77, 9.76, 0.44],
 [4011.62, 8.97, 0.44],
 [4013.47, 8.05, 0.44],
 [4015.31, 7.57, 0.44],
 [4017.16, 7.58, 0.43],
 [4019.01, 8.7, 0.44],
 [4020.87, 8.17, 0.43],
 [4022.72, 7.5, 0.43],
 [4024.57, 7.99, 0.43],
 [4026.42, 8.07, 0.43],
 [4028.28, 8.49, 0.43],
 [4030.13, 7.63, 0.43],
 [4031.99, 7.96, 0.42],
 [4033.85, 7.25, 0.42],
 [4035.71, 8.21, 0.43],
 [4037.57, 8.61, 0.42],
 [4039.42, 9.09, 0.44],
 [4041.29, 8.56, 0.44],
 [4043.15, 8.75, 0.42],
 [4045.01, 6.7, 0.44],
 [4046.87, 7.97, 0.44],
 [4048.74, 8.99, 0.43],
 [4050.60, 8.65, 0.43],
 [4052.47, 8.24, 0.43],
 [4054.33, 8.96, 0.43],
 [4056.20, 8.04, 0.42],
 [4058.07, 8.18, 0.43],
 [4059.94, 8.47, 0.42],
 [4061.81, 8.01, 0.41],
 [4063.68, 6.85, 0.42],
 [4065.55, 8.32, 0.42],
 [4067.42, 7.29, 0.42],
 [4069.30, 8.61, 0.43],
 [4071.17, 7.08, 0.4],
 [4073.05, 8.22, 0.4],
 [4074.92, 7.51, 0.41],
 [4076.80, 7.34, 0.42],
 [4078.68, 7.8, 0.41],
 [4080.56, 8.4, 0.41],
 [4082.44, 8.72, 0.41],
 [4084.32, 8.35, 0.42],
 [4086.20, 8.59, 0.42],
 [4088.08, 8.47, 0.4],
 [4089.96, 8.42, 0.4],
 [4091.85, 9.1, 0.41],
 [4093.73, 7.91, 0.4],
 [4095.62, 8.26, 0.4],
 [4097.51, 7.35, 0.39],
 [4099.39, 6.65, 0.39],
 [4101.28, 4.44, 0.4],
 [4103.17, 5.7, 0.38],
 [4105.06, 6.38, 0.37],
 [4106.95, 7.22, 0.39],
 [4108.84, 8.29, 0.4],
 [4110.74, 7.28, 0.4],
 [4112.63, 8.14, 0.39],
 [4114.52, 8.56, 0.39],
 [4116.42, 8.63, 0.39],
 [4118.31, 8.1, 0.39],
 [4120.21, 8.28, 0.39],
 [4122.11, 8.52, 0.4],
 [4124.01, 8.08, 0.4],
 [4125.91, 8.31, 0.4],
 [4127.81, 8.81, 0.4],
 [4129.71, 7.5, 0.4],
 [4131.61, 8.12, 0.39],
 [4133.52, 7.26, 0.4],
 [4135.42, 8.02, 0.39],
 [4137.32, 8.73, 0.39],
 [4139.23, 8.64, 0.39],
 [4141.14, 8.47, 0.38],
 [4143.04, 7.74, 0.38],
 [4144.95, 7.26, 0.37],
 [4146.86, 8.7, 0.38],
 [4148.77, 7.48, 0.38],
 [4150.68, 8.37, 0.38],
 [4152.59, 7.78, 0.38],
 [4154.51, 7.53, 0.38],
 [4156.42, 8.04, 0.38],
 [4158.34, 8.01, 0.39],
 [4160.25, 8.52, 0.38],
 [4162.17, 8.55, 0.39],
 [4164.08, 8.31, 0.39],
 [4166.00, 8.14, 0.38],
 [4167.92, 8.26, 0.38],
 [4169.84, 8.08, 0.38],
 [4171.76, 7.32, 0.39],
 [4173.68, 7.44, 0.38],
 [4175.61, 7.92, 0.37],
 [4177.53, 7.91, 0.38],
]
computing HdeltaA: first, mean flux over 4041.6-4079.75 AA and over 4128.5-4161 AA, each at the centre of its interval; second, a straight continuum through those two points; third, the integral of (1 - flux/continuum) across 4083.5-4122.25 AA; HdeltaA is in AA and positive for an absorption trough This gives 1.4 AA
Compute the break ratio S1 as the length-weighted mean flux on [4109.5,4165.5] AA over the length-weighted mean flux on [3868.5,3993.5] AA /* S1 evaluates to 1.2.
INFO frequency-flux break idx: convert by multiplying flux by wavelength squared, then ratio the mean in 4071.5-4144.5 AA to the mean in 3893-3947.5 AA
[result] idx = 1.4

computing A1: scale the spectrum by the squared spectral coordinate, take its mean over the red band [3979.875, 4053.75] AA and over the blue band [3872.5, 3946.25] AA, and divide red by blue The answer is 1.35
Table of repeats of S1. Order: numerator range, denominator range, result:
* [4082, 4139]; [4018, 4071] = 0.97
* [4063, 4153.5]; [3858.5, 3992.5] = 1.19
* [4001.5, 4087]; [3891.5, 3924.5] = 1.12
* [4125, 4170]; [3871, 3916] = 1.16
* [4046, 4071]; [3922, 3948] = 1.53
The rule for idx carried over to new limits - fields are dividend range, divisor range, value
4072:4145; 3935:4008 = 1.22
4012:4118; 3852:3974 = 1.32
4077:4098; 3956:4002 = 1.28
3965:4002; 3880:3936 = 1.11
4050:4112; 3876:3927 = 1.21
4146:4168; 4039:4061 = 1.02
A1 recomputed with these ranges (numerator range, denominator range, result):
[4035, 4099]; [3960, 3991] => 1.37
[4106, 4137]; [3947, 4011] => 1.21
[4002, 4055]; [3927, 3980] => 1.52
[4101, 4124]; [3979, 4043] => 0.97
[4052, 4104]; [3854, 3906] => 1.23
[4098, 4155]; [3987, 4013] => 0.98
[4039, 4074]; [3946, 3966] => 1.22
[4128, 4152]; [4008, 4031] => 1.04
